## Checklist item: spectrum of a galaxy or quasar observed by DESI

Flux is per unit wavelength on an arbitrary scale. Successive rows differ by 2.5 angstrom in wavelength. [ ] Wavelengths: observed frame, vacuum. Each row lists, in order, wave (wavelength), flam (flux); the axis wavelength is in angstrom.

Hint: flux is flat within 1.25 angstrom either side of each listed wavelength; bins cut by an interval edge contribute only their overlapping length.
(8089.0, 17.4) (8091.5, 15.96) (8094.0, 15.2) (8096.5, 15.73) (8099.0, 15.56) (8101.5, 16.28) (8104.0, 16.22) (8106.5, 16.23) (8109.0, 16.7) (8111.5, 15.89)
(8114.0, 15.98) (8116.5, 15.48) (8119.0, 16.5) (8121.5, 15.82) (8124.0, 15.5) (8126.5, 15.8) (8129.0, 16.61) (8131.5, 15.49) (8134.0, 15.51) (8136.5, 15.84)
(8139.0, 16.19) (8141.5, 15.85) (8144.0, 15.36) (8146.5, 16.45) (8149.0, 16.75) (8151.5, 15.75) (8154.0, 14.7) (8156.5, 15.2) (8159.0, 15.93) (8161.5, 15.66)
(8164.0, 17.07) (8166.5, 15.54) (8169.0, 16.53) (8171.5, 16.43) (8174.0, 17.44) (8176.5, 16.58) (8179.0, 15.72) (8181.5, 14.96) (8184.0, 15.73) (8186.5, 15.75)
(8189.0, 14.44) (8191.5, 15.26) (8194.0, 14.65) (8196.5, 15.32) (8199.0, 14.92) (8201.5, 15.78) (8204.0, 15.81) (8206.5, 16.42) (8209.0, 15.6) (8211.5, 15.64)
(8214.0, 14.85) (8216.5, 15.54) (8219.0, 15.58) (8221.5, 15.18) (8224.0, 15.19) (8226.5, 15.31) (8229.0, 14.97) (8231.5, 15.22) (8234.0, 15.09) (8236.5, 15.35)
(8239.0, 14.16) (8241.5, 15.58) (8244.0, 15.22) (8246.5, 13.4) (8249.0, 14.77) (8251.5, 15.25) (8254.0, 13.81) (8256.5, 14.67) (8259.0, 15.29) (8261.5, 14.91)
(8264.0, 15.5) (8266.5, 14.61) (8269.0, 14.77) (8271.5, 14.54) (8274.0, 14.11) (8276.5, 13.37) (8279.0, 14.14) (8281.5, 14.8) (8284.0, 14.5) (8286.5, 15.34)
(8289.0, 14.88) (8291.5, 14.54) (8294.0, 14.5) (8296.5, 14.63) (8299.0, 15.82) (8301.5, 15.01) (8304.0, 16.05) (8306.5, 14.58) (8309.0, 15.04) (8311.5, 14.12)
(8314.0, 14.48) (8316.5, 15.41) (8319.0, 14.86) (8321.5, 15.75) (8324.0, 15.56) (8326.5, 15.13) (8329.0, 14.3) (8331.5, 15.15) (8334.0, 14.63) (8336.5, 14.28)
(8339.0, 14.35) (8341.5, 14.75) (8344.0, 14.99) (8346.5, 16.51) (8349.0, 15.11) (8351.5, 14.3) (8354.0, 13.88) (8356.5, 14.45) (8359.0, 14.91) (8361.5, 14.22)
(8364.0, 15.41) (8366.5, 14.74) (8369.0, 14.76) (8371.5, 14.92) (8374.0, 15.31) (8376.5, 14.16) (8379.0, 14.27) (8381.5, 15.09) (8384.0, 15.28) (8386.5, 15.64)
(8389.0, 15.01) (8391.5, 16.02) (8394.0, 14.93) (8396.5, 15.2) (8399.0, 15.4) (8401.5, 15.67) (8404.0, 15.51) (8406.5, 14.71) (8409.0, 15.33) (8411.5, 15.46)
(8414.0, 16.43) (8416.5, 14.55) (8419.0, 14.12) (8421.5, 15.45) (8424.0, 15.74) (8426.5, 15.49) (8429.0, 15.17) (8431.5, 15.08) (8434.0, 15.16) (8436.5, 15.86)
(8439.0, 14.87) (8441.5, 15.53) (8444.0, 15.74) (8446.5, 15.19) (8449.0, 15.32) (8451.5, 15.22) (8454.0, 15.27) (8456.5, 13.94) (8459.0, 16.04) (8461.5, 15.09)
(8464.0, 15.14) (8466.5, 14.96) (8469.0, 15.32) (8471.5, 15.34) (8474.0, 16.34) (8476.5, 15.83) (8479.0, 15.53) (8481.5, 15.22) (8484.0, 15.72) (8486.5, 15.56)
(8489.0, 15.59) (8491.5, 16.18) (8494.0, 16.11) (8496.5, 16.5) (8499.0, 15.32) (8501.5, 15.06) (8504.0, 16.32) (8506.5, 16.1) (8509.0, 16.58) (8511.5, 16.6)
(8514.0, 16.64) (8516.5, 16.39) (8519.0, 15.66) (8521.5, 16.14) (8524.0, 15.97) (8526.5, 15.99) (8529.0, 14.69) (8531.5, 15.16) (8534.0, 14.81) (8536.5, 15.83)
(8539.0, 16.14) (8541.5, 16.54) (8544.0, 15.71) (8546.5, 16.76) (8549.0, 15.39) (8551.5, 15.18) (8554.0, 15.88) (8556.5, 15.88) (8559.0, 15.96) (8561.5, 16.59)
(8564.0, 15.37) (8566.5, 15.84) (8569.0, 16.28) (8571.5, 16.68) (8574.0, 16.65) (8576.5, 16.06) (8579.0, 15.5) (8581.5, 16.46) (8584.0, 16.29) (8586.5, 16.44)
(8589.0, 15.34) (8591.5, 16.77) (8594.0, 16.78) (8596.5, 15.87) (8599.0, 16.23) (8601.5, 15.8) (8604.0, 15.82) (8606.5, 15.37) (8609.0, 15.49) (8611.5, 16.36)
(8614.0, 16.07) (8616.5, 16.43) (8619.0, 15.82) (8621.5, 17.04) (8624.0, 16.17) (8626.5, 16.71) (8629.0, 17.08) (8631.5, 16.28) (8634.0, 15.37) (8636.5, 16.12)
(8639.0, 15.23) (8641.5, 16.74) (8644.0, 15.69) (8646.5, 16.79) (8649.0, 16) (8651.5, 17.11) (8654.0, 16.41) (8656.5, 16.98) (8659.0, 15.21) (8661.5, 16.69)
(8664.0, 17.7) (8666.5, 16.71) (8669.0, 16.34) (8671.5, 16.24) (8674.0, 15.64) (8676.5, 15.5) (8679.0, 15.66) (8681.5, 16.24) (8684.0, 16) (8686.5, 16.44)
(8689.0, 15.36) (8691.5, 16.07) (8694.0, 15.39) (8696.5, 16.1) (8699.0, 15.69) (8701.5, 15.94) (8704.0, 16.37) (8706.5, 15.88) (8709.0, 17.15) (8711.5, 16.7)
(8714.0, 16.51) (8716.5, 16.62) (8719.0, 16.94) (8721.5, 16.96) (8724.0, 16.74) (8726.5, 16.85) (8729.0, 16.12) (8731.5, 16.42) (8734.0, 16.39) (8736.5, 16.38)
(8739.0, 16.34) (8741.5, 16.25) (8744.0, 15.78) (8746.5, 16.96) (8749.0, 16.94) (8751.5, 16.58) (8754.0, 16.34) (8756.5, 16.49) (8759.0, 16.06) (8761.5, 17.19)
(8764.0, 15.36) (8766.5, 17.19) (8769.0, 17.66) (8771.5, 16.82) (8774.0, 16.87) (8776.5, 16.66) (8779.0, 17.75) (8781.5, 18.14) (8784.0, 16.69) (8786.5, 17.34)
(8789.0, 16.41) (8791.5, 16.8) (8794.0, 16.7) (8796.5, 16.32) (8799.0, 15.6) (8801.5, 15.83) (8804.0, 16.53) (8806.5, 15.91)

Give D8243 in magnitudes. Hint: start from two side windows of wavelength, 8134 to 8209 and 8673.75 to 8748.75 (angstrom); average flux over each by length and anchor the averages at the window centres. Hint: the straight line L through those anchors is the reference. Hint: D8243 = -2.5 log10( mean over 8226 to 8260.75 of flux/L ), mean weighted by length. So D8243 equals 0.07 mag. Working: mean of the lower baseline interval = 15.8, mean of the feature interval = 14.9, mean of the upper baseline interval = 16.3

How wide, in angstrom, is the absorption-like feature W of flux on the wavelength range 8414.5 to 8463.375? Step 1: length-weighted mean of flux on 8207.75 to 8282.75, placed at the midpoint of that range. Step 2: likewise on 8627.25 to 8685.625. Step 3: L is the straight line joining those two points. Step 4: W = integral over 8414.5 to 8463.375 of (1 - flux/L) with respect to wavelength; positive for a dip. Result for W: 1.0 angstrom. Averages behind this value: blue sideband 14.9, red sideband 16.3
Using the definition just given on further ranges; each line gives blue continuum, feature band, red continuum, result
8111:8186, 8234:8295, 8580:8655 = 5.06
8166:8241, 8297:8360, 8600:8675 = 3.13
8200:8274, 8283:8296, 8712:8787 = 0.43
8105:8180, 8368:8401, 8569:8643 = 2.06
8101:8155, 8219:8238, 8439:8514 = 0.78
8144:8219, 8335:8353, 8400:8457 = 0.64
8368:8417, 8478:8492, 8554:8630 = 0.03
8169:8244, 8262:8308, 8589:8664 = 2.52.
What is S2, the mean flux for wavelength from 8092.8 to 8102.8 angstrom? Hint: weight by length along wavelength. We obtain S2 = 15.7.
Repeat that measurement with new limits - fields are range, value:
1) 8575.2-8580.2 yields 15.8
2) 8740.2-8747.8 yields 16.3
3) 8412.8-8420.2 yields 15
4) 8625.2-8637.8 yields 16.3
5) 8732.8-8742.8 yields 16.3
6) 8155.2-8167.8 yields 15.9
